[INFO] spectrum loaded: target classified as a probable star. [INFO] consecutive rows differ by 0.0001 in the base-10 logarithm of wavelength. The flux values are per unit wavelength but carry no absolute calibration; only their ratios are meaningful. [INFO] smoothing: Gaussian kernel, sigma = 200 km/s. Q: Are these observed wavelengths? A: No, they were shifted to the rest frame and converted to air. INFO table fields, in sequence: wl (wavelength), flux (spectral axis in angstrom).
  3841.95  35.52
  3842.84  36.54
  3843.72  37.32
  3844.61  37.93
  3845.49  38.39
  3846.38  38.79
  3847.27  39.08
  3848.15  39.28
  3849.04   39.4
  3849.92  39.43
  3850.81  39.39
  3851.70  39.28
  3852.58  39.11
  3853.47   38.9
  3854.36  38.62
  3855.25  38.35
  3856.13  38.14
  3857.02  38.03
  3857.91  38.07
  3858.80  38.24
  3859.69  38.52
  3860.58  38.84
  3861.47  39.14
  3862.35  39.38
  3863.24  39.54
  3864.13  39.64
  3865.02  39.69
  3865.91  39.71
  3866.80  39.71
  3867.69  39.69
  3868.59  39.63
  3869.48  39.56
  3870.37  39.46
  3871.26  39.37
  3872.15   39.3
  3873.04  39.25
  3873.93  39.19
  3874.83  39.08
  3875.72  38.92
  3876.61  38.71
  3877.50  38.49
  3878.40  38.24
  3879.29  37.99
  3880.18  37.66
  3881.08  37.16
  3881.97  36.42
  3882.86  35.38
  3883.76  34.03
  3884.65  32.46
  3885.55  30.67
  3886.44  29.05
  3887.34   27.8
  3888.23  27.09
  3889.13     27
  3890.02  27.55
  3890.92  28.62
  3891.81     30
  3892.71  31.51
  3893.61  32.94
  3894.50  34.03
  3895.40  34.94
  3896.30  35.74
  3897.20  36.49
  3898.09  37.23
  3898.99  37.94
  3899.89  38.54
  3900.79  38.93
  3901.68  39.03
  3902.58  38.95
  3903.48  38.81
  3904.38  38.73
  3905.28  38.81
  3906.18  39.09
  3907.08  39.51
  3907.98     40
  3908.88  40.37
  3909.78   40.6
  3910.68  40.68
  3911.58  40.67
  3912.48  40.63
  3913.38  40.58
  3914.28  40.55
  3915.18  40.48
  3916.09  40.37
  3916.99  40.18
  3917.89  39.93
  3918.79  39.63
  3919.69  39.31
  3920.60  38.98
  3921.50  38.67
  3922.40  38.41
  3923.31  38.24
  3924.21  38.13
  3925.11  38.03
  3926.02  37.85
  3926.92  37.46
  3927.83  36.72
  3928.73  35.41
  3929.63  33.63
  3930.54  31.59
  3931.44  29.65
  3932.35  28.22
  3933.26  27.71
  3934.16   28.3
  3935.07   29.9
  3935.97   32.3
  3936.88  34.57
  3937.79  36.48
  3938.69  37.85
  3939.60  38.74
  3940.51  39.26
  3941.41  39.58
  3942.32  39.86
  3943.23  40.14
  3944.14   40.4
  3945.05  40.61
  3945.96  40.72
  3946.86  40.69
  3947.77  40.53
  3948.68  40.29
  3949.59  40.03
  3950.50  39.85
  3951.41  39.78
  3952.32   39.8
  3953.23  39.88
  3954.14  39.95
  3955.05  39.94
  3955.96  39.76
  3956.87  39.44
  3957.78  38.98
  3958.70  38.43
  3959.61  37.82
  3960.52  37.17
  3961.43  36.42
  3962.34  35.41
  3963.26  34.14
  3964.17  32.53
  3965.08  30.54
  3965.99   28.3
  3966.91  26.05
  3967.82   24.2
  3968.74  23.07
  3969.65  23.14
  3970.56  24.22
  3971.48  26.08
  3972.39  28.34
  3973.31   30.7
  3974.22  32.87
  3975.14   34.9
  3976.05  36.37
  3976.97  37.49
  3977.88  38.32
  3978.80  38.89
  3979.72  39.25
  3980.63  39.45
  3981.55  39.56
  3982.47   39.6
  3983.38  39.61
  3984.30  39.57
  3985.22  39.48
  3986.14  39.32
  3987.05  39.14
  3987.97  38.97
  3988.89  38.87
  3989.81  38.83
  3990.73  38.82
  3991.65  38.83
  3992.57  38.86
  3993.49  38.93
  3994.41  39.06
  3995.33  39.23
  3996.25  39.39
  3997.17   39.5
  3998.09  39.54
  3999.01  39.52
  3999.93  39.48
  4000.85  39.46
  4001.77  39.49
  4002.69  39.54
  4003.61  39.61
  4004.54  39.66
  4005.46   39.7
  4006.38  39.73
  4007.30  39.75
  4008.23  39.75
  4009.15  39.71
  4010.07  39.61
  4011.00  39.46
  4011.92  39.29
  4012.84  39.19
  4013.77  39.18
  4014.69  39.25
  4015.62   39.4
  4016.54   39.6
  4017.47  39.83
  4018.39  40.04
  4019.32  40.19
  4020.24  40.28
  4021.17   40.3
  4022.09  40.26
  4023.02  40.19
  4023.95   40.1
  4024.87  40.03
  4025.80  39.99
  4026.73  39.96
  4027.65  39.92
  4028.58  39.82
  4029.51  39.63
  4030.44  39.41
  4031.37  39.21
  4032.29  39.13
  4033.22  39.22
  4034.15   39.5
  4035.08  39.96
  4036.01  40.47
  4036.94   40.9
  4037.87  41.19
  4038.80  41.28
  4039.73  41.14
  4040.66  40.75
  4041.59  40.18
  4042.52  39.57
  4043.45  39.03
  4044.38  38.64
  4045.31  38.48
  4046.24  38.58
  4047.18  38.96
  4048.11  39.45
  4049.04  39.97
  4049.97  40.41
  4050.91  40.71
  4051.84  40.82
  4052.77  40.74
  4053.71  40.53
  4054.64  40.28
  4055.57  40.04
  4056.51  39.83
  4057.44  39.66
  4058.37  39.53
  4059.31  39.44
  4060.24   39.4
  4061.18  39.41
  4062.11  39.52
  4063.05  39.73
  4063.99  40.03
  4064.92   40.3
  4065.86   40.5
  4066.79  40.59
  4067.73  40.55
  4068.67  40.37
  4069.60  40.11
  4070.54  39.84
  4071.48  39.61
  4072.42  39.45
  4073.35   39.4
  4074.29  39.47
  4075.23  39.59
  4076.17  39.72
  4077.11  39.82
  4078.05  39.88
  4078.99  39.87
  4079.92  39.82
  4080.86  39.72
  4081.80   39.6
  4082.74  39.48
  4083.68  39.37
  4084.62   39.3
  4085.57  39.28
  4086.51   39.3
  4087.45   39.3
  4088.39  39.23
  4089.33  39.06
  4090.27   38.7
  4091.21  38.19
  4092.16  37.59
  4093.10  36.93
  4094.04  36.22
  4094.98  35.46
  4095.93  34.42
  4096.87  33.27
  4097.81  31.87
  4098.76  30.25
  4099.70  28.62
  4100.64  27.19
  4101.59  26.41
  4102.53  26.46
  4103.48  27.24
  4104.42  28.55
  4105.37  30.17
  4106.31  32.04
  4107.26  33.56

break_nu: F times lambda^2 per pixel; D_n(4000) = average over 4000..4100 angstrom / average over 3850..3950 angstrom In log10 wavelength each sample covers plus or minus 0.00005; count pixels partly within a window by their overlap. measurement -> 1.1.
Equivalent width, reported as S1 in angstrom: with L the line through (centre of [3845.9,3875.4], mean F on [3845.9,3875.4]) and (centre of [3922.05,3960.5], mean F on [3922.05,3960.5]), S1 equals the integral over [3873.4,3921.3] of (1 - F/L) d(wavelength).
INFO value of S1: 1.9 angstrom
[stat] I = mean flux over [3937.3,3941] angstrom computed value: 38.1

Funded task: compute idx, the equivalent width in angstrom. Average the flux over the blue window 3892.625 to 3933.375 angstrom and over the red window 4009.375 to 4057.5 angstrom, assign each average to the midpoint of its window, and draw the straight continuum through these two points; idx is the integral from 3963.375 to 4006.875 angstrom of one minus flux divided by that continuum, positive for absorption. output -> 3.24 angstrom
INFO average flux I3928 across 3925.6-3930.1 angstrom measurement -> 36.2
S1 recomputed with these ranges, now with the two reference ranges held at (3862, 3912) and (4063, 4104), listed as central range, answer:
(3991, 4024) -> -2.2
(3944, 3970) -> 0.6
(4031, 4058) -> -2.0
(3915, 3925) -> -0.6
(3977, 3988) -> -0.7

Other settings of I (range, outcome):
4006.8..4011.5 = 39.6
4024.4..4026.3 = 40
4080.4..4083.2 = 39.6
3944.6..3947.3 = 40.8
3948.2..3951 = 40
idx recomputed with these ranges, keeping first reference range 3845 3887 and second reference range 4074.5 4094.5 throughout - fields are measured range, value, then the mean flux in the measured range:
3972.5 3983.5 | 0.5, 36.9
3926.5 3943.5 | 1.7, 34.5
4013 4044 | -0.9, 40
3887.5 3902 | 1.8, 33.5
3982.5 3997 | -0.2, 39.1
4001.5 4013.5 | -0.3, 39.6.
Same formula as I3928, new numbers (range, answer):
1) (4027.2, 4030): 39.7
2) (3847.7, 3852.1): 39.4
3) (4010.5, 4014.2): 39.2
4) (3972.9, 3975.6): 32.9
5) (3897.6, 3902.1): 38.4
